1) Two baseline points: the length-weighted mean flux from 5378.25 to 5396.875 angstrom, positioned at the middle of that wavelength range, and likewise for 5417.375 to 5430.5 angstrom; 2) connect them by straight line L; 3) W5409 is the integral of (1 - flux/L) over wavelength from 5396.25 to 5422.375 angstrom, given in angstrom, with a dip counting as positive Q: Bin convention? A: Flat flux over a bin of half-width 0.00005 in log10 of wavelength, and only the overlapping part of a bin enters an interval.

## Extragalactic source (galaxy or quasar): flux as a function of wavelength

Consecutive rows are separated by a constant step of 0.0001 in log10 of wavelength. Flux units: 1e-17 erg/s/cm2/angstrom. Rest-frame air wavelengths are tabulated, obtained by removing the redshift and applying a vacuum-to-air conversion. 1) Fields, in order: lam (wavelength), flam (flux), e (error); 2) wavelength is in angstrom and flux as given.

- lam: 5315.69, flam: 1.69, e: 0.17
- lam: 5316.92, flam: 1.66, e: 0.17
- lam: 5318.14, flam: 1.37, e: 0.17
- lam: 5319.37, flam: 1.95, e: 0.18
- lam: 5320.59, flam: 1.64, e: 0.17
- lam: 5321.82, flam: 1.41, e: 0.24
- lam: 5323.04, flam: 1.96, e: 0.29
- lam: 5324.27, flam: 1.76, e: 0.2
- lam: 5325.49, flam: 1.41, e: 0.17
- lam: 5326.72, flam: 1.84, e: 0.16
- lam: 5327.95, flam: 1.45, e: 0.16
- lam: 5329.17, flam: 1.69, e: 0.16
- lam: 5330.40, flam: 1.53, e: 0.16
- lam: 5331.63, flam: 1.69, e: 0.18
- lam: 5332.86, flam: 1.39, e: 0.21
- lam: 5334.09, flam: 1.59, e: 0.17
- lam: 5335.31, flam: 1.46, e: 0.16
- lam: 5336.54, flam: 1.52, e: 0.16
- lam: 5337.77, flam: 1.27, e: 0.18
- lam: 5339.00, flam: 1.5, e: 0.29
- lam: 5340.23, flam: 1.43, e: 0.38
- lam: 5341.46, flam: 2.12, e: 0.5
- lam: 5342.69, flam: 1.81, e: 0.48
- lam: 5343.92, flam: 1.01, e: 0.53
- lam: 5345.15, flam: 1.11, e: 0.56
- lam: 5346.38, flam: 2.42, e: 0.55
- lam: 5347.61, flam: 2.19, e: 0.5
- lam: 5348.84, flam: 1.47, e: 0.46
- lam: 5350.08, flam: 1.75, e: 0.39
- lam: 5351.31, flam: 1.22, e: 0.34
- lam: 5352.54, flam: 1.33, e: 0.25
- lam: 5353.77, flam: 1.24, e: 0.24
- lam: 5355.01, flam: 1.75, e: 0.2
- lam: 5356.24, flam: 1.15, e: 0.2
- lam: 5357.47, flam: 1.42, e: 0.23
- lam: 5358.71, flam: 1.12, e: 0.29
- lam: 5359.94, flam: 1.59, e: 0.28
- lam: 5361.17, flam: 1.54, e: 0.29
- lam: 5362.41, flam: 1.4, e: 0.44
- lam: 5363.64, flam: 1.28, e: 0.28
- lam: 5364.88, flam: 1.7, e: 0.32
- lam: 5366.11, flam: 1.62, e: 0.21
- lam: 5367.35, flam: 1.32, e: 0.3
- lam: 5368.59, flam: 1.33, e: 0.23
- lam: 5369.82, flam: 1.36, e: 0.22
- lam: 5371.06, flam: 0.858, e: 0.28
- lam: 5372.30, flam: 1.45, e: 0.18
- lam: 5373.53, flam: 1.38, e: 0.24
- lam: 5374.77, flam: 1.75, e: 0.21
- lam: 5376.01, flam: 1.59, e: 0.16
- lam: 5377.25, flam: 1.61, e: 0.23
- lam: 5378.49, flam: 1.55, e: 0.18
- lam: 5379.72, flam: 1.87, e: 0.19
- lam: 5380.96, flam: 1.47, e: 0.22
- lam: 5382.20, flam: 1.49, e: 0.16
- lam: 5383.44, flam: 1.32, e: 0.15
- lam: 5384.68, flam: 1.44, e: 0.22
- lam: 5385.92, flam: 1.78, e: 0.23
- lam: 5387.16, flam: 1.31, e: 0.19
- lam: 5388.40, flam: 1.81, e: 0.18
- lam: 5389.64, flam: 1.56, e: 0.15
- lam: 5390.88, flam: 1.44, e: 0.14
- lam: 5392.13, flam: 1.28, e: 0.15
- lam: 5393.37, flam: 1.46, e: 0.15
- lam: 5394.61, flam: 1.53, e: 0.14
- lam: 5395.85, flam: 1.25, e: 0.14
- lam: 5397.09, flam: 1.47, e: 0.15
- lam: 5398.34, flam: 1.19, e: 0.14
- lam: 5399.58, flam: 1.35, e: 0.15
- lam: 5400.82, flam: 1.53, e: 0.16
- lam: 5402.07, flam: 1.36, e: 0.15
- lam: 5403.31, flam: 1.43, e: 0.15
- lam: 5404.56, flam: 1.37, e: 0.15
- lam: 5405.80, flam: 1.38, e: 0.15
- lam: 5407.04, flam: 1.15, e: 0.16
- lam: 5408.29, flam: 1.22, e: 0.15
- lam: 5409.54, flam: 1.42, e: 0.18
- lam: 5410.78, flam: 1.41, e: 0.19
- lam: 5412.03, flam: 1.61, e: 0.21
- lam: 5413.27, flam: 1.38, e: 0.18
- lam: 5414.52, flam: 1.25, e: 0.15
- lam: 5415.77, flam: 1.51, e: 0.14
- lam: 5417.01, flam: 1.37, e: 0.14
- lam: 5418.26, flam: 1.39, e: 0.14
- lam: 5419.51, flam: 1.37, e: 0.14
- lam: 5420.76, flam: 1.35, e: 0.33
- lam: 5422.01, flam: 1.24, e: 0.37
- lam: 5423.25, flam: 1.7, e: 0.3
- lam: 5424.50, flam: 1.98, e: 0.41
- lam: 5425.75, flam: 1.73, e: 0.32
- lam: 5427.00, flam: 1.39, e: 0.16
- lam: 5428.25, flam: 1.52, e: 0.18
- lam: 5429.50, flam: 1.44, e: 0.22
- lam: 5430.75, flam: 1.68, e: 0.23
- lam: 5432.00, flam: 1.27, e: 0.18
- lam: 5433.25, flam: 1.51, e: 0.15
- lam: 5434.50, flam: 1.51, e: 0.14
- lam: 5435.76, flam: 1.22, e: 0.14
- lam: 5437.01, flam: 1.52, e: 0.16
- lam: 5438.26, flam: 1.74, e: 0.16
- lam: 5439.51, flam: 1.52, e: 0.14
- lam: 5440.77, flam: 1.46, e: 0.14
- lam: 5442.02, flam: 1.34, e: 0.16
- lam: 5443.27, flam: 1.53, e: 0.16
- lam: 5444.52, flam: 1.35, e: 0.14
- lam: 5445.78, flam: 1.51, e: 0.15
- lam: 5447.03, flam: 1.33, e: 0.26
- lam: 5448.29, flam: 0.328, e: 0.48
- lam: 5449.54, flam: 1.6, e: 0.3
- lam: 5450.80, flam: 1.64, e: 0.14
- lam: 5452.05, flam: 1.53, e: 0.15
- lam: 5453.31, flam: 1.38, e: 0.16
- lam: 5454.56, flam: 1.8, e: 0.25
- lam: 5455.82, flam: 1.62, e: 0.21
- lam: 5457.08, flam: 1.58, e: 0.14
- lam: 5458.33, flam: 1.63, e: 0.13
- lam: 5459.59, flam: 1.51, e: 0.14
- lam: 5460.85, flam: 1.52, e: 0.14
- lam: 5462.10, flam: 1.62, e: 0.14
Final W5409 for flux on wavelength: 2.4 angstrom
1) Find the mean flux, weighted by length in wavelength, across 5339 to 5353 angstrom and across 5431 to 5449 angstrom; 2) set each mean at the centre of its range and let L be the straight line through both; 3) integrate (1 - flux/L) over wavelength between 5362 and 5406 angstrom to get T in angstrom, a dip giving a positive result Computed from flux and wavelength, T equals 1.96 angstrom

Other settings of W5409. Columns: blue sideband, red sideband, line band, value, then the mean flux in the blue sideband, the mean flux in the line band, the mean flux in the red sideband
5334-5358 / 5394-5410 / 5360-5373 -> 0.7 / 1.54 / 1.39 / 1.36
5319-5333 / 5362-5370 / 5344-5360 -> 0.1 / 1.65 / 1.5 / 1.44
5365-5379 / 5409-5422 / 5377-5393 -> -1.1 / 1.45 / 1.53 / 1.4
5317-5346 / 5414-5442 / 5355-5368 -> 1.0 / 1.57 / 1.43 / 1.48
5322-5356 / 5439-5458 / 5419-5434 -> -0.5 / 1.58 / 1.52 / 1.44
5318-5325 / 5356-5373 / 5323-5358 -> -0.2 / 1.7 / 1.56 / 1.37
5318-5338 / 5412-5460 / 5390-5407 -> 1.5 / 1.6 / 1.38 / 1.47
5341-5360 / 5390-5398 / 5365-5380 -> -0.1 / 1.54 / 1.47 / 1.4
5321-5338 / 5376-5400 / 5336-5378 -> 1.3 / 1.58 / 1.49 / 1.49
